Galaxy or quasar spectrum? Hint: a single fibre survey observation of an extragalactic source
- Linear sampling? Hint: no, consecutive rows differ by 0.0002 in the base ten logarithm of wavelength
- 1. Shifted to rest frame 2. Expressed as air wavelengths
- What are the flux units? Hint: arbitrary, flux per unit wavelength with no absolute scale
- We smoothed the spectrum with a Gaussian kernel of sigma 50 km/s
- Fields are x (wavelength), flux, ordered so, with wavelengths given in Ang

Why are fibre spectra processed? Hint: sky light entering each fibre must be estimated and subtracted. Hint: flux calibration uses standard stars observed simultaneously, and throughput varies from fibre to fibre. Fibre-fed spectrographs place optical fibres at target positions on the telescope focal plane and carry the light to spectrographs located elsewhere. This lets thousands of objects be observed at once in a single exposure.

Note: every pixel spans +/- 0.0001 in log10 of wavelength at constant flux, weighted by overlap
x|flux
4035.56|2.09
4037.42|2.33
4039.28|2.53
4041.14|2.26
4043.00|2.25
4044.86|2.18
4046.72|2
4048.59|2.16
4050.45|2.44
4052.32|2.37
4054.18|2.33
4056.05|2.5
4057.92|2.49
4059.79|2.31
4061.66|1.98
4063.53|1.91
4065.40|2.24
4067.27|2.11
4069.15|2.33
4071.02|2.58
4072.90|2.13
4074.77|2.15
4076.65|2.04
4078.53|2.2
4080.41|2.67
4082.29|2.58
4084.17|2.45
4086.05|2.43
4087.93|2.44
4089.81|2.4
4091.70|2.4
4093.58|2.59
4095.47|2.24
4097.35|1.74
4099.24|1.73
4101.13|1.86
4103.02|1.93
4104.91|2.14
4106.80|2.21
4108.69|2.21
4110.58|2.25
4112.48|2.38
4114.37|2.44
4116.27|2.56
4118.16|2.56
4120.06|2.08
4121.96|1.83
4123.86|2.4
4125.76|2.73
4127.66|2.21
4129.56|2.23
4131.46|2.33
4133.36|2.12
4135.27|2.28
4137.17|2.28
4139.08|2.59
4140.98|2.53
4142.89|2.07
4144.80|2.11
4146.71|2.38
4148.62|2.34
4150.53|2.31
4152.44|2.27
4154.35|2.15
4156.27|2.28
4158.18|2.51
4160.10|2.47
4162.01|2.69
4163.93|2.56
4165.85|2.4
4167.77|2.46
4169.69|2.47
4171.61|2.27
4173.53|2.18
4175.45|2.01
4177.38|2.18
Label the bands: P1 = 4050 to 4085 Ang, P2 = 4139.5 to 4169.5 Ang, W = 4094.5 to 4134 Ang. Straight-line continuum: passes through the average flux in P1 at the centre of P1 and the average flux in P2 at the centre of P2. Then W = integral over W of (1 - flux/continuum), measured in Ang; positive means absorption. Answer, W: 2.40 Ang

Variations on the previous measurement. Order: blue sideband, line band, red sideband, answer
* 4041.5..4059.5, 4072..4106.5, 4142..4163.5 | 1.26 Ang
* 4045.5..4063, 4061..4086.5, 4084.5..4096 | 0.94 Ang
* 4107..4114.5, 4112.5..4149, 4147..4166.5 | 0.30 Ang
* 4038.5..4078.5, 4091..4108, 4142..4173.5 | 1.50 Ang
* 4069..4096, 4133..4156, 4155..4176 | 0.97 Ang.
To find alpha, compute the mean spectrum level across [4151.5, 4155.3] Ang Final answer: 2.21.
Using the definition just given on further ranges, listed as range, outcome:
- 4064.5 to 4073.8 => 2.28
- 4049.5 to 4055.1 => 2.38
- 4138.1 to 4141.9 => 2.56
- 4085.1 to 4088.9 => 2.44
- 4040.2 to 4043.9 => 2.26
